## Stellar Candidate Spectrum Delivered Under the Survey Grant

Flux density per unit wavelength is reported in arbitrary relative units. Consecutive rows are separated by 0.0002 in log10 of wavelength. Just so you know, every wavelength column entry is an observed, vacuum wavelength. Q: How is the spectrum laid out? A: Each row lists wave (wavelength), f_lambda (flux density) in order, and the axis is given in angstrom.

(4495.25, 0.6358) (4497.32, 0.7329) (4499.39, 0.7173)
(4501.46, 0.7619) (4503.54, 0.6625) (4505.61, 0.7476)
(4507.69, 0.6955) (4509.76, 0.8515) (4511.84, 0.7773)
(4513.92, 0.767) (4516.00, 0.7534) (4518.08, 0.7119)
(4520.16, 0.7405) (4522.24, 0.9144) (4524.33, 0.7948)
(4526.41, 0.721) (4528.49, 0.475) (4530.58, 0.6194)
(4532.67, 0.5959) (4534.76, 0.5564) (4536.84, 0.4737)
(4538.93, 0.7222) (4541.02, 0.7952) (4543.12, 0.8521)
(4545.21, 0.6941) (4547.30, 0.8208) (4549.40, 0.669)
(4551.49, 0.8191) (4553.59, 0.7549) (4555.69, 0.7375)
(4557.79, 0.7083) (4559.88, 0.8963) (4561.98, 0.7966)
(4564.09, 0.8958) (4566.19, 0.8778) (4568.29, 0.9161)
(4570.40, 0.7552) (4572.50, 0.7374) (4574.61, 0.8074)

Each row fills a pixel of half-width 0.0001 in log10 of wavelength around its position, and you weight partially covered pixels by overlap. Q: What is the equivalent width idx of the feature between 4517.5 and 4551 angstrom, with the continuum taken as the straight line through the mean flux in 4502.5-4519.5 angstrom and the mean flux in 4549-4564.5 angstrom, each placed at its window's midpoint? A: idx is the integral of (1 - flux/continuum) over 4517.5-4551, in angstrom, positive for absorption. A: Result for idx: 2.9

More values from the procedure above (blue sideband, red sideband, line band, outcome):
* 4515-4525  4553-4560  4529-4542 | 2.57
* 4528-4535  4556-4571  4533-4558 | -1.10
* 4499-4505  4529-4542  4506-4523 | -2.34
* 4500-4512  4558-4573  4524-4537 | 2.97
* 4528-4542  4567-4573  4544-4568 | -2.00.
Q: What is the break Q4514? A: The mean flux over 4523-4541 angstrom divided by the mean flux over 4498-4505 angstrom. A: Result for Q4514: 0.9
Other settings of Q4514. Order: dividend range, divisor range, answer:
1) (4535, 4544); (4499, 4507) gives 0.96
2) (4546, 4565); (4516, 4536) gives 1.15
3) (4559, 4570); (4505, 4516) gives 1.13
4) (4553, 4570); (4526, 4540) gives 1.39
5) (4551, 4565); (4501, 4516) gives 1.06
